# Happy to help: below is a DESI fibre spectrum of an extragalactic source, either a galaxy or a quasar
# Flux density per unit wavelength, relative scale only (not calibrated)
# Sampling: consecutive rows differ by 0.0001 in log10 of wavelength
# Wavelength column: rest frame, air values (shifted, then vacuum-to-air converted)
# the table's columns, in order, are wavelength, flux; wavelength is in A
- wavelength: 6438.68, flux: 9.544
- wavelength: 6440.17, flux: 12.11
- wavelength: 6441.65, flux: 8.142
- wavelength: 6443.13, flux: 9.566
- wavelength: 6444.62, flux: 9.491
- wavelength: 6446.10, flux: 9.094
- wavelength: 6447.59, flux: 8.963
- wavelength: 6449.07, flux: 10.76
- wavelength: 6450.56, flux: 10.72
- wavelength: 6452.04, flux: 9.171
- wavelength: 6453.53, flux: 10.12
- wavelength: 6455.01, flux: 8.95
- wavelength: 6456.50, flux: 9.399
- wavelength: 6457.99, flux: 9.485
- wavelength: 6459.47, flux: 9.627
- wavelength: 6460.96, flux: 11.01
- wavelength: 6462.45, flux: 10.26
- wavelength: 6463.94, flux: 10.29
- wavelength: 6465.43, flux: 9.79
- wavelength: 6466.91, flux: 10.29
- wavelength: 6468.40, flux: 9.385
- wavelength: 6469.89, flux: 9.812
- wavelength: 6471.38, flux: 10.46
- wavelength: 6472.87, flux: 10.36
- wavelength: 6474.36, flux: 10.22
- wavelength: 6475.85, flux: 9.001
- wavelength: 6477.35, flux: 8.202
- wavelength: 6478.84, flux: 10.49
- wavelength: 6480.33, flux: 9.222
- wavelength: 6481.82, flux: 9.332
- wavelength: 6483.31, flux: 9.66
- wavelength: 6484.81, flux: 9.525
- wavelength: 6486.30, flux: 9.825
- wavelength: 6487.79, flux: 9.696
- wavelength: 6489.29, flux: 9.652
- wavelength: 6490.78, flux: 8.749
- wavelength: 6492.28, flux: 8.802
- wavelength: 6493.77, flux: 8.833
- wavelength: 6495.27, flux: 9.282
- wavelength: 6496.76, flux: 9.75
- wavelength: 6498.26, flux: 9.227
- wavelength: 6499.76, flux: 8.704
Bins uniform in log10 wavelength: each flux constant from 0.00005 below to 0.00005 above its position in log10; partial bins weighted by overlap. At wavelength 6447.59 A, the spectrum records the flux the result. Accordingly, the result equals 8.963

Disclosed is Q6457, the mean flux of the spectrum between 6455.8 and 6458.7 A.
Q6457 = 9.43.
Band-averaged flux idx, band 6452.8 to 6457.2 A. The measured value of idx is 9.49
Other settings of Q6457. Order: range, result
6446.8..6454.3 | 9.94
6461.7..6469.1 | 10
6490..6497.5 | 9.09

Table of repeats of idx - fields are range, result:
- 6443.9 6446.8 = 9.31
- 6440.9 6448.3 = 9.05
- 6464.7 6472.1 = 9.96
